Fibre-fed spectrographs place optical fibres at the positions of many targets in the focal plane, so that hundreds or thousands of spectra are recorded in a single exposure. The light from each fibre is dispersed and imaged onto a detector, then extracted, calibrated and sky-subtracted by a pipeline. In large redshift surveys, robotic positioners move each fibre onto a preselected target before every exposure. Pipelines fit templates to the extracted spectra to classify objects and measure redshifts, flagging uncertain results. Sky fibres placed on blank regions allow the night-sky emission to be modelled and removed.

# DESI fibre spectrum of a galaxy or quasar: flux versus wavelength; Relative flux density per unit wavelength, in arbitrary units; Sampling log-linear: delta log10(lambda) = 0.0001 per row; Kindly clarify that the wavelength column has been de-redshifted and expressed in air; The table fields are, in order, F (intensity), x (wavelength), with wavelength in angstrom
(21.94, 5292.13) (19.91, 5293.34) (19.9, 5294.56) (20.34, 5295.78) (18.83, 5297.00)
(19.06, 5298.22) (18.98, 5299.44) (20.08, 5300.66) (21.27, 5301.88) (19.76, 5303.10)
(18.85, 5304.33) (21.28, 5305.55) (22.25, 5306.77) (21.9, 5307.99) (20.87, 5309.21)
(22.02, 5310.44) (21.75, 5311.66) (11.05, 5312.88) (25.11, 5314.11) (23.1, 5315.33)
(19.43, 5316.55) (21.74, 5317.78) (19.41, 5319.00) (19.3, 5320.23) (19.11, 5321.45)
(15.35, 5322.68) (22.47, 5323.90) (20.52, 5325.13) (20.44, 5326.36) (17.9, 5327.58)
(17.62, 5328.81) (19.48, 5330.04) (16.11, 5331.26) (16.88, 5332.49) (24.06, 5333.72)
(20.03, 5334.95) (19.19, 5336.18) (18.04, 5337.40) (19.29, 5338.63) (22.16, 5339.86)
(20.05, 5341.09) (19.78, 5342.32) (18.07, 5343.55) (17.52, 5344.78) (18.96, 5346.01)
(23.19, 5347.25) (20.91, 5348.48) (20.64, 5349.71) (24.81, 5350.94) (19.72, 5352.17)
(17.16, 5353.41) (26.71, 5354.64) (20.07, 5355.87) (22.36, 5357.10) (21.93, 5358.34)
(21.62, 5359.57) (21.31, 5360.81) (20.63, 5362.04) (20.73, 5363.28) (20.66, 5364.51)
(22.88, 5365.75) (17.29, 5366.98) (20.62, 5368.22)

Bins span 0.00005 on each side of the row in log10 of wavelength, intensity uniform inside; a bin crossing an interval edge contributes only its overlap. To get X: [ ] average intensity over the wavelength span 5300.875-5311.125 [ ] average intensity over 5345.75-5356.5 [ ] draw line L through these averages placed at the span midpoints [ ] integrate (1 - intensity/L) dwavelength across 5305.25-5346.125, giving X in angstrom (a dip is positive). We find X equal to 2.7 angstrom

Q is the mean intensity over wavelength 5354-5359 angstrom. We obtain 22.8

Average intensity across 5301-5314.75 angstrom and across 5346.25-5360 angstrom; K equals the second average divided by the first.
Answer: 1.05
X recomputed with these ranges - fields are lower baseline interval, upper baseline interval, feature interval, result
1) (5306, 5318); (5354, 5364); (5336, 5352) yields 1.0 angstrom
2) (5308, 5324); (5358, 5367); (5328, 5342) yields 0.8 angstrom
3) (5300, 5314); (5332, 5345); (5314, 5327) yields -0.2 angstrom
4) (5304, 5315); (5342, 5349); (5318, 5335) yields 0.8 angstrom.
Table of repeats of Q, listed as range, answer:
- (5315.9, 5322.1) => 19.8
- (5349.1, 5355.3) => 21.8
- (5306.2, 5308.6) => 22.1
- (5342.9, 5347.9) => 19.4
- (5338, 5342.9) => 20.3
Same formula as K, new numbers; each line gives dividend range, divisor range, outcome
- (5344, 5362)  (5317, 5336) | 1.09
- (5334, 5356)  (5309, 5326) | 1.02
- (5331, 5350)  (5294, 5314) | 0.99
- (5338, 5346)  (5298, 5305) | 0.99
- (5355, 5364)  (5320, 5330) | 1.12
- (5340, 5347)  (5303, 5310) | 0.92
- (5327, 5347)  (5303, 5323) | 0.95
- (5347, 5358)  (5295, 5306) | 1.10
